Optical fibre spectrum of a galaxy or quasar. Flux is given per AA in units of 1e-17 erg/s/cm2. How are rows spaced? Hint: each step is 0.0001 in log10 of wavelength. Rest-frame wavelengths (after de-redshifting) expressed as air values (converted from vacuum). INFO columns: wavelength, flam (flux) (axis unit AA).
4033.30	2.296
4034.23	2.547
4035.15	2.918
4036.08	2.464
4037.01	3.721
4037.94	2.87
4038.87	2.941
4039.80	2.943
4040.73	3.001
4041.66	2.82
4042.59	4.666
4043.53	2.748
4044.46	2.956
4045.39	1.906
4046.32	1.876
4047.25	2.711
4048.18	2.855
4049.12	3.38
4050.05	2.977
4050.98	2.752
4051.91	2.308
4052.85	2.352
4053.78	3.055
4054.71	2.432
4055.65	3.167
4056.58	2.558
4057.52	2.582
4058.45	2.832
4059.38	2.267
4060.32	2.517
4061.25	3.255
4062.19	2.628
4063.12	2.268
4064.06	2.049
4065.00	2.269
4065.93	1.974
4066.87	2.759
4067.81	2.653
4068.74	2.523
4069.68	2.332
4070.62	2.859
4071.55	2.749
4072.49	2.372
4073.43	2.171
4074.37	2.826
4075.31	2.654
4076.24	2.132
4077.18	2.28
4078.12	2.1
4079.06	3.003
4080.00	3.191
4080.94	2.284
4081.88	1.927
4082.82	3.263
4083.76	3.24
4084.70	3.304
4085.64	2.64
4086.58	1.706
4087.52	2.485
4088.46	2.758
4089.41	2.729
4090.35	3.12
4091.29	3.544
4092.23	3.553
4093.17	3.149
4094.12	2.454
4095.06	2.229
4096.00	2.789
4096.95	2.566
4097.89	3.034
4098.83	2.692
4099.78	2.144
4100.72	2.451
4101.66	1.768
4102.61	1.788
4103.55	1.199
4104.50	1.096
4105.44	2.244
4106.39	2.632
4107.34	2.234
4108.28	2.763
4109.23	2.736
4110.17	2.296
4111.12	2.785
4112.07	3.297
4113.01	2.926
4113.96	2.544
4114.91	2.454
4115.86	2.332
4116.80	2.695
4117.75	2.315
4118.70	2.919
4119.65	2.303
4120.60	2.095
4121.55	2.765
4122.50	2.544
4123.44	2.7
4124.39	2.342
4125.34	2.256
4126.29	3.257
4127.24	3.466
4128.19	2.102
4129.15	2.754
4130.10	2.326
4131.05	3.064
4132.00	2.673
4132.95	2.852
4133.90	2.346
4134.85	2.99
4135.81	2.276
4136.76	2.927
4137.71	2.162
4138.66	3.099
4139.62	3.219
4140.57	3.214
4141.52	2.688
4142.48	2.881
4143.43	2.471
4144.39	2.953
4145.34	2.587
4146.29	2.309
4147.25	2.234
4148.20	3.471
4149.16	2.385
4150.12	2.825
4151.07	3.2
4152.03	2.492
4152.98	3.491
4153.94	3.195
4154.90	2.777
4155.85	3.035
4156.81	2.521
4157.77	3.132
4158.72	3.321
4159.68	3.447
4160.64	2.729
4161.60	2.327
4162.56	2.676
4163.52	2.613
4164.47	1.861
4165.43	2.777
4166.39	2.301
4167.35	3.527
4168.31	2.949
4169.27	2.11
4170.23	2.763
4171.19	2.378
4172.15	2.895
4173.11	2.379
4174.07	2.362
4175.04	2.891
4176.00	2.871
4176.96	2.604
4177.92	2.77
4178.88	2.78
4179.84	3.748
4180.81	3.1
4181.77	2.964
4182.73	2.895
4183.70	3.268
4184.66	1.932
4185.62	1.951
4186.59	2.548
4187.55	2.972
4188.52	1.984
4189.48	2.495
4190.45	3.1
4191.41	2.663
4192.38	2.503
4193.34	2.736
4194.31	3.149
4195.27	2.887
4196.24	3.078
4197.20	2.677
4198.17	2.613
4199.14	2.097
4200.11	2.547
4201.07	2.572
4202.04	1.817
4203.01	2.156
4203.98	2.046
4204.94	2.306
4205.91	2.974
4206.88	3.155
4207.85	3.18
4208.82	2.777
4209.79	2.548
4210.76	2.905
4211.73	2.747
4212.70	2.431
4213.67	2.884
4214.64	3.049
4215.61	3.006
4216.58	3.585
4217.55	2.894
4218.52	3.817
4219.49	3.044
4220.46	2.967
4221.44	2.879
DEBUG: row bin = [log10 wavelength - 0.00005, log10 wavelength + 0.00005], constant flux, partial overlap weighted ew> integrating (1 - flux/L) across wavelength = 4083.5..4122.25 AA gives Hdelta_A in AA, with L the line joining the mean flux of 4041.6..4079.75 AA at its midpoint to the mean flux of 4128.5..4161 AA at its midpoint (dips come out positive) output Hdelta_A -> 2.4 AA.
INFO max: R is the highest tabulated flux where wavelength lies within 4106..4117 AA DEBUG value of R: 3.297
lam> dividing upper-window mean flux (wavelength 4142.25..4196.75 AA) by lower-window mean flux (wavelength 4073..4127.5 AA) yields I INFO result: 1.07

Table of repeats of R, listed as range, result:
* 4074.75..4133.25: 3.553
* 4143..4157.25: 3.491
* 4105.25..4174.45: 3.527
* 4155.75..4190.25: 3.748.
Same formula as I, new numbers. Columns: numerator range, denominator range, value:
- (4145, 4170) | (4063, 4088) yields 1.10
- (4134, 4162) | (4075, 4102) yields 1.06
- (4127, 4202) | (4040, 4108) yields 1.05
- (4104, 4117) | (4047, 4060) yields 0.92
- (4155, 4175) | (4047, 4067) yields 1.03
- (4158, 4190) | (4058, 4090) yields 1.06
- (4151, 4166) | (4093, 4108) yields 1.25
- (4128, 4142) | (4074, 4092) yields 1.01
